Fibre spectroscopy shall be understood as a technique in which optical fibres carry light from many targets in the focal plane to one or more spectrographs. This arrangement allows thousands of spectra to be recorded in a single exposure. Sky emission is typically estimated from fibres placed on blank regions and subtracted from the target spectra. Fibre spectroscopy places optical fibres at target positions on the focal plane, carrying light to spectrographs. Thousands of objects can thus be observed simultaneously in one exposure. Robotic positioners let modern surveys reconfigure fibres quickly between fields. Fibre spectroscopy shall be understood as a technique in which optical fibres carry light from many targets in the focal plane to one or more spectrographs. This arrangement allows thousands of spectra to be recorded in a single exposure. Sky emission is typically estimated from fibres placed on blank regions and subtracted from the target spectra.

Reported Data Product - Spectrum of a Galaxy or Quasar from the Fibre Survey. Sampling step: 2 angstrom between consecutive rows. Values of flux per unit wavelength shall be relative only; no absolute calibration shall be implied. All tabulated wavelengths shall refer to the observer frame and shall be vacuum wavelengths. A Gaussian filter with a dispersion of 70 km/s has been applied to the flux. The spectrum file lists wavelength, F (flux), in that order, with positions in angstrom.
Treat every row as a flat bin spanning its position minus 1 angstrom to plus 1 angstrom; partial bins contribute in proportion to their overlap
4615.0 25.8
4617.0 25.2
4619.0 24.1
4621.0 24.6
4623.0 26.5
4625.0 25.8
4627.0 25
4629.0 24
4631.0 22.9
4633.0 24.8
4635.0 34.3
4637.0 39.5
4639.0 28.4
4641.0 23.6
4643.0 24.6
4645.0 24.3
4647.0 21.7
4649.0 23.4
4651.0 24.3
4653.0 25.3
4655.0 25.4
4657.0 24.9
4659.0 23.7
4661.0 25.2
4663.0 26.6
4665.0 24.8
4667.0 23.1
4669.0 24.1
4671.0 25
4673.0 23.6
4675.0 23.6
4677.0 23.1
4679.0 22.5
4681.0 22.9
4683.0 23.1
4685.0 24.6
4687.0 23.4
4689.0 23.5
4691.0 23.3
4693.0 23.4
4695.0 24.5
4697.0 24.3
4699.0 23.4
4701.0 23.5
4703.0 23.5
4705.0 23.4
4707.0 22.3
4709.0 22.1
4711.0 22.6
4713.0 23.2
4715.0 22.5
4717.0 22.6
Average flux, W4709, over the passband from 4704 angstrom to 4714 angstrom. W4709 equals 22.7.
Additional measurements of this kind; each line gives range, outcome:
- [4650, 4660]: 24.7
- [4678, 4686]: 23.3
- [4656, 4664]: 25.1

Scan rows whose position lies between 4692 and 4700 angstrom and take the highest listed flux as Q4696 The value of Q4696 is 24.5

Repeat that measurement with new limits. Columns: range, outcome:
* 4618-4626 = 26.5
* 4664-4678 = 25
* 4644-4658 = 25.4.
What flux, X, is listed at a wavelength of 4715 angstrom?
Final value 22.5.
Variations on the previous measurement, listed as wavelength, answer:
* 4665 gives 24.8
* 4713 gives 23.2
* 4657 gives 24.9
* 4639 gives 28.4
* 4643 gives 24.6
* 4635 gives 34.3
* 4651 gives 24.3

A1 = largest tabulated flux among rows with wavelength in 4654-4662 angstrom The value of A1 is 25.4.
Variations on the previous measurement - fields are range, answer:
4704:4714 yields 23.4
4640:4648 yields 24.6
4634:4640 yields 39.5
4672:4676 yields 23.6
